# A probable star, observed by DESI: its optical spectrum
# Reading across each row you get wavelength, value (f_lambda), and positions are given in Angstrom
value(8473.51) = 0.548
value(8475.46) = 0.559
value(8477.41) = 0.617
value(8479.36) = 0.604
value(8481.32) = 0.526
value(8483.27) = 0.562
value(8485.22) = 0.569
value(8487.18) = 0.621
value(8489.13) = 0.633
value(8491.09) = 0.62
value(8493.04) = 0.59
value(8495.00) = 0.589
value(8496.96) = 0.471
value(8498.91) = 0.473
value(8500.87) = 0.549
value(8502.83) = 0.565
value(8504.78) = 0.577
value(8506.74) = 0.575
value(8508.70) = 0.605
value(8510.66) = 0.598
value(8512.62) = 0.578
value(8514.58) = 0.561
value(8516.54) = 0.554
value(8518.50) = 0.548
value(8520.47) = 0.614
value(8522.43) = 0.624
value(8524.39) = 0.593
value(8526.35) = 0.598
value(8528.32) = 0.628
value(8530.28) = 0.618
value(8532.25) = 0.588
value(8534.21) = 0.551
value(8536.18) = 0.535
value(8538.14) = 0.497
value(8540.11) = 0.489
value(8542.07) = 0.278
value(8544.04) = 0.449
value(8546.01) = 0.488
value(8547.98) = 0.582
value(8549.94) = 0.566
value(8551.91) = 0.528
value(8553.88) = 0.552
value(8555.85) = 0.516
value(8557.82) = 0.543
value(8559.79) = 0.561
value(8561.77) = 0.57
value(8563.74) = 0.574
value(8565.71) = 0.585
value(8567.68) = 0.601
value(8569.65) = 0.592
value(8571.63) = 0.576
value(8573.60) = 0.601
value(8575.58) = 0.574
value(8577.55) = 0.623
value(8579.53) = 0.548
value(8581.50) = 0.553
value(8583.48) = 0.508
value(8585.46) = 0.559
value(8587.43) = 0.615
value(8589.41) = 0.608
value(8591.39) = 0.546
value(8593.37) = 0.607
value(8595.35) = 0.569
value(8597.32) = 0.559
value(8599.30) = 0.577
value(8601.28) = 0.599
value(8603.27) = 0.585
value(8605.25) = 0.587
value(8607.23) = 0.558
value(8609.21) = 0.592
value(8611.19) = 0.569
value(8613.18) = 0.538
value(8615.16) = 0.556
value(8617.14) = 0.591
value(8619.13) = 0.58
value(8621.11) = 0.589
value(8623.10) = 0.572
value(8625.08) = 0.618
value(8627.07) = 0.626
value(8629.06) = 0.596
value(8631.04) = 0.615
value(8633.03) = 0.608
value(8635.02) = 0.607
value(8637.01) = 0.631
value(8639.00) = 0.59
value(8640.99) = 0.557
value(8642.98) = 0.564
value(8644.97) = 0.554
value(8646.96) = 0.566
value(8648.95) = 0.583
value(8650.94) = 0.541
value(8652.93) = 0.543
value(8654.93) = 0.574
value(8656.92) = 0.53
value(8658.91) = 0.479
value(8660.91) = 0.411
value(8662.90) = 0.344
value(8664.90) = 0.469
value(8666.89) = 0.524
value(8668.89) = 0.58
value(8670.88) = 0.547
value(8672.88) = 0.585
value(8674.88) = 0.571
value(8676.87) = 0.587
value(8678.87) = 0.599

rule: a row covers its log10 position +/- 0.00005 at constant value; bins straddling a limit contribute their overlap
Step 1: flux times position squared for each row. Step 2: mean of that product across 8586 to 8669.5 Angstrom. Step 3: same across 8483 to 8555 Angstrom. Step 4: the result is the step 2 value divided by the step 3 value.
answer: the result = 1.0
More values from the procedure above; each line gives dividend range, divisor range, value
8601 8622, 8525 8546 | 1.12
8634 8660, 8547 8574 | 1.01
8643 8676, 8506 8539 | 0.94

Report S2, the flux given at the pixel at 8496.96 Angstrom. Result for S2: 0.471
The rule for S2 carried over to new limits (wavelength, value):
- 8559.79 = 0.561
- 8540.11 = 0.489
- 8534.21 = 0.551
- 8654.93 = 0.574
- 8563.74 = 0.574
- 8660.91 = 0.411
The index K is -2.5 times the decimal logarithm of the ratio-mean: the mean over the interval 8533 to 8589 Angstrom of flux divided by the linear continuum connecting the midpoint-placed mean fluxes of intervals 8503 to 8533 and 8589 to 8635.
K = 0.08 mag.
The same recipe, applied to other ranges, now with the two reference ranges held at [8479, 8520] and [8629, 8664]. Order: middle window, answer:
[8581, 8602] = -0.03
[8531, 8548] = 0.15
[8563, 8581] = -0.05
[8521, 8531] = -0.09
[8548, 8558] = 0.03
